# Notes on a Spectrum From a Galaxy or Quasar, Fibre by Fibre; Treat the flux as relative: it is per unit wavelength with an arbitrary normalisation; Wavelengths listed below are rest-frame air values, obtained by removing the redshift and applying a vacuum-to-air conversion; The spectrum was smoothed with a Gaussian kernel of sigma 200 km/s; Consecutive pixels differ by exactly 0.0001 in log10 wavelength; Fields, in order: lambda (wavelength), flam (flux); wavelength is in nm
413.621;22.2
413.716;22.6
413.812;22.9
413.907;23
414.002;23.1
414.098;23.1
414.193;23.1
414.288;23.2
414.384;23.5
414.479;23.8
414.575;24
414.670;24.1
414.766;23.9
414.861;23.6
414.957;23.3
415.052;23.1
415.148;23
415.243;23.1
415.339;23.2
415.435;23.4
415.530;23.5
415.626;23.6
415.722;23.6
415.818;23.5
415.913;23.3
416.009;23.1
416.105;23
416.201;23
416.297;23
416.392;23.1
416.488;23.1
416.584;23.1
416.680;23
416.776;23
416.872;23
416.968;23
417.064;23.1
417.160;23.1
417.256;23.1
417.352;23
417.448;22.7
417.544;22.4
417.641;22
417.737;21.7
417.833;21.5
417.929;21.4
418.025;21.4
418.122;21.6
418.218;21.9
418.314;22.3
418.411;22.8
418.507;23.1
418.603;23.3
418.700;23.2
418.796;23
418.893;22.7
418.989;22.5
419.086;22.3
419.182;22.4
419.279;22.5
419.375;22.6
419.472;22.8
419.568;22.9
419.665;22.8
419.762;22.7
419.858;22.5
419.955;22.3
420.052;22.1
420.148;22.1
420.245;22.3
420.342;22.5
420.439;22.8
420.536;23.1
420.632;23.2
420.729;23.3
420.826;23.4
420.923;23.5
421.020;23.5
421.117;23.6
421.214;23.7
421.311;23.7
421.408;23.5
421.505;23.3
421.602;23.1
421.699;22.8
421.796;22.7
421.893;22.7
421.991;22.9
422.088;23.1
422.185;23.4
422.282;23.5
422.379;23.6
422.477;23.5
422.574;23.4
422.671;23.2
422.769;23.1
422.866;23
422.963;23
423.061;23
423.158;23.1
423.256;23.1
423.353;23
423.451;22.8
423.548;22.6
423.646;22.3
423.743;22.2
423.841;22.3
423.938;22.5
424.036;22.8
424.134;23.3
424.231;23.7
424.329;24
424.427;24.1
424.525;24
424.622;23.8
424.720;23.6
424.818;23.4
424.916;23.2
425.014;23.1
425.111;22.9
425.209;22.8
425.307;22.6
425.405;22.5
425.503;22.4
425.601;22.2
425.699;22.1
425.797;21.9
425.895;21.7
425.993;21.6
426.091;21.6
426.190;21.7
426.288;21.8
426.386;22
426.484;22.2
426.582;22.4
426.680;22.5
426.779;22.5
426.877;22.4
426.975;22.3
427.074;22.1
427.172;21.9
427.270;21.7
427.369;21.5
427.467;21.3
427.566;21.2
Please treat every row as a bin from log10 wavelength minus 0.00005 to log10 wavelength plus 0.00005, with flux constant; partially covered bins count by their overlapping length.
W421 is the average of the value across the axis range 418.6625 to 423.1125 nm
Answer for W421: 23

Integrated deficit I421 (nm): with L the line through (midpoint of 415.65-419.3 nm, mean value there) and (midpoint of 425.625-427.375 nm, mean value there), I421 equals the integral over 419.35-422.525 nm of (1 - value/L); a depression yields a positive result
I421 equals -0.08 nm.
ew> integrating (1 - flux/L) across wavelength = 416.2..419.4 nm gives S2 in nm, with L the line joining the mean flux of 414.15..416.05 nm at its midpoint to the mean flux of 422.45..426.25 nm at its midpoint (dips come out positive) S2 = 0.091 nm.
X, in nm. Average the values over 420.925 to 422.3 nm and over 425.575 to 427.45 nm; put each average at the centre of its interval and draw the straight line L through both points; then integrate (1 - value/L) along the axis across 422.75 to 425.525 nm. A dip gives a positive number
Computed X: -0.055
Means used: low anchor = 23.3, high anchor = 22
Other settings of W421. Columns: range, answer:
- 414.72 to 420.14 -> 22.8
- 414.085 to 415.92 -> 23.5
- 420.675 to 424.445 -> 23.1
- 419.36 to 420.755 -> 22.7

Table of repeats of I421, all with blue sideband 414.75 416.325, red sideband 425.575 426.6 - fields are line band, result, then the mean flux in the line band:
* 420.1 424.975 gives -0.17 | 23.1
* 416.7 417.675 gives 0.01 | 22.8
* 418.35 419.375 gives 0.00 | 22.8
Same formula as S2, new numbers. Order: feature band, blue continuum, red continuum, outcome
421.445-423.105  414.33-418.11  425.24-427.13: -0.05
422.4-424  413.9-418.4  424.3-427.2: -0.02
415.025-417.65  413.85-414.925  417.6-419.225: -0.02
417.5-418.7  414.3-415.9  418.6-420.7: 0.04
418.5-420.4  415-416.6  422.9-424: 0.03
